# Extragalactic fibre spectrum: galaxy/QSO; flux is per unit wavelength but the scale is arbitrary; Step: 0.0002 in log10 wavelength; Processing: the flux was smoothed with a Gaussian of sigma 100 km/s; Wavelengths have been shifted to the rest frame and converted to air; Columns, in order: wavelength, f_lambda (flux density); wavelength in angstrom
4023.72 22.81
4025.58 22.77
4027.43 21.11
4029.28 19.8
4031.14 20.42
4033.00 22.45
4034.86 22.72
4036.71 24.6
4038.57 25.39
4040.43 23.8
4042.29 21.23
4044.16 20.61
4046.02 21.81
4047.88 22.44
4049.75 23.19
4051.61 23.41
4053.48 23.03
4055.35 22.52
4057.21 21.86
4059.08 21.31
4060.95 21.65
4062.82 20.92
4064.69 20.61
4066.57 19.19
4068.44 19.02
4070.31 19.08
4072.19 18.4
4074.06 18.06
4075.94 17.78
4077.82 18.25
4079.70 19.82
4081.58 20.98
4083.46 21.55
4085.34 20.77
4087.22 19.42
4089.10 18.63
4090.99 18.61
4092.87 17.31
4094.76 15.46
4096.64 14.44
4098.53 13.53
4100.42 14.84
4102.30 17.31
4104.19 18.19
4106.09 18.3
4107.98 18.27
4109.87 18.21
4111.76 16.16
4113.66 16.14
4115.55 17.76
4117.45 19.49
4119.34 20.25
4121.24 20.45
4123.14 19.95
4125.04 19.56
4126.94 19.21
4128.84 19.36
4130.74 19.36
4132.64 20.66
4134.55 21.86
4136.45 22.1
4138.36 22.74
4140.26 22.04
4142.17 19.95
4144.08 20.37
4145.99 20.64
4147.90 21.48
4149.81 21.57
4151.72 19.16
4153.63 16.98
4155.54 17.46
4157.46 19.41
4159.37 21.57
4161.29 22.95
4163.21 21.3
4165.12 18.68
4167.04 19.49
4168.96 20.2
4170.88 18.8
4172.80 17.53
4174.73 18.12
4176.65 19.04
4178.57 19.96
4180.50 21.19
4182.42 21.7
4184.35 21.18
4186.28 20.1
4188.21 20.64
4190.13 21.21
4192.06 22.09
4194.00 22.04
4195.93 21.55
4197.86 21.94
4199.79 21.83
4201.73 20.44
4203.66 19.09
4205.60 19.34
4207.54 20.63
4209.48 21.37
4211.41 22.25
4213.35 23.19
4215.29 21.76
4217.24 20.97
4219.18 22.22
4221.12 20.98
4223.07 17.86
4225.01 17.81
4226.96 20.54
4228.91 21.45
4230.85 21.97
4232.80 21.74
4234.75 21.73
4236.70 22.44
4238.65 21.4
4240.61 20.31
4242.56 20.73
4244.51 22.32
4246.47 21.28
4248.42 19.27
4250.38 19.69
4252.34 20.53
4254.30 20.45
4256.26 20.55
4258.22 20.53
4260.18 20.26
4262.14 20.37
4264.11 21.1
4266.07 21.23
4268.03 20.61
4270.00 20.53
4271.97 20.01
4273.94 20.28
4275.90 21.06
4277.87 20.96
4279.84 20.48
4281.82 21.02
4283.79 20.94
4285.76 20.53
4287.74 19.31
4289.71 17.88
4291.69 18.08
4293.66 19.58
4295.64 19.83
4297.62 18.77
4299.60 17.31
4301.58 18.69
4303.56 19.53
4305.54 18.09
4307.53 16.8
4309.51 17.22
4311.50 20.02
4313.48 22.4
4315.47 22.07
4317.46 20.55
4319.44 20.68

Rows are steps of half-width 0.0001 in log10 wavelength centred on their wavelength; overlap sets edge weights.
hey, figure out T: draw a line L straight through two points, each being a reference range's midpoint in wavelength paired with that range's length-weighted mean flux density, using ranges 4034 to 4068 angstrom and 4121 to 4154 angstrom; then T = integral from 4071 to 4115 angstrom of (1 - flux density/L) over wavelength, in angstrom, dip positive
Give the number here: 7.2 angstrom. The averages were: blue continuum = 22.2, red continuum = 20.5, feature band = 17.8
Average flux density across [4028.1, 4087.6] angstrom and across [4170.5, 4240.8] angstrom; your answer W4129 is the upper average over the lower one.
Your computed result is 0.98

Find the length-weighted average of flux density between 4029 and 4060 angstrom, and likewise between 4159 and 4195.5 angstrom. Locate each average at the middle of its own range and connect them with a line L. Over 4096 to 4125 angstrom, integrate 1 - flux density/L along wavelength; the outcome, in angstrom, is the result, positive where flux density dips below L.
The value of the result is 5.1 angstrom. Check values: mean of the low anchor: 22.4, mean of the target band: 17.6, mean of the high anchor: 20.4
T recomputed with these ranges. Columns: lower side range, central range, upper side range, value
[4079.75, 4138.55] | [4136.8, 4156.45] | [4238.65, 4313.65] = -1.4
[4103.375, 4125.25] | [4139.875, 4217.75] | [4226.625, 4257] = -2.8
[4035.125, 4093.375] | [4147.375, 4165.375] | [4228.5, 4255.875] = 0.8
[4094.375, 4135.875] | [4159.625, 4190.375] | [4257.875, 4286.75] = -1.6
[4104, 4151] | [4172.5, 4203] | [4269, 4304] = -1.5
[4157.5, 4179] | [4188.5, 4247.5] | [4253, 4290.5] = -3.1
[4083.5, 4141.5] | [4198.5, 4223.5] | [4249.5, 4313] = -2.1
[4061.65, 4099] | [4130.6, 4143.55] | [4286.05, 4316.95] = -1.8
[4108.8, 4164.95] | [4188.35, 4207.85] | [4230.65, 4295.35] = -0.8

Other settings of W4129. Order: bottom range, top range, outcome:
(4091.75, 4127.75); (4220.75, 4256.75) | 1.17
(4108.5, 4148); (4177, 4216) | 1.07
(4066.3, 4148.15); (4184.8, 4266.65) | 1.10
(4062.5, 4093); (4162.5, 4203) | 1.06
